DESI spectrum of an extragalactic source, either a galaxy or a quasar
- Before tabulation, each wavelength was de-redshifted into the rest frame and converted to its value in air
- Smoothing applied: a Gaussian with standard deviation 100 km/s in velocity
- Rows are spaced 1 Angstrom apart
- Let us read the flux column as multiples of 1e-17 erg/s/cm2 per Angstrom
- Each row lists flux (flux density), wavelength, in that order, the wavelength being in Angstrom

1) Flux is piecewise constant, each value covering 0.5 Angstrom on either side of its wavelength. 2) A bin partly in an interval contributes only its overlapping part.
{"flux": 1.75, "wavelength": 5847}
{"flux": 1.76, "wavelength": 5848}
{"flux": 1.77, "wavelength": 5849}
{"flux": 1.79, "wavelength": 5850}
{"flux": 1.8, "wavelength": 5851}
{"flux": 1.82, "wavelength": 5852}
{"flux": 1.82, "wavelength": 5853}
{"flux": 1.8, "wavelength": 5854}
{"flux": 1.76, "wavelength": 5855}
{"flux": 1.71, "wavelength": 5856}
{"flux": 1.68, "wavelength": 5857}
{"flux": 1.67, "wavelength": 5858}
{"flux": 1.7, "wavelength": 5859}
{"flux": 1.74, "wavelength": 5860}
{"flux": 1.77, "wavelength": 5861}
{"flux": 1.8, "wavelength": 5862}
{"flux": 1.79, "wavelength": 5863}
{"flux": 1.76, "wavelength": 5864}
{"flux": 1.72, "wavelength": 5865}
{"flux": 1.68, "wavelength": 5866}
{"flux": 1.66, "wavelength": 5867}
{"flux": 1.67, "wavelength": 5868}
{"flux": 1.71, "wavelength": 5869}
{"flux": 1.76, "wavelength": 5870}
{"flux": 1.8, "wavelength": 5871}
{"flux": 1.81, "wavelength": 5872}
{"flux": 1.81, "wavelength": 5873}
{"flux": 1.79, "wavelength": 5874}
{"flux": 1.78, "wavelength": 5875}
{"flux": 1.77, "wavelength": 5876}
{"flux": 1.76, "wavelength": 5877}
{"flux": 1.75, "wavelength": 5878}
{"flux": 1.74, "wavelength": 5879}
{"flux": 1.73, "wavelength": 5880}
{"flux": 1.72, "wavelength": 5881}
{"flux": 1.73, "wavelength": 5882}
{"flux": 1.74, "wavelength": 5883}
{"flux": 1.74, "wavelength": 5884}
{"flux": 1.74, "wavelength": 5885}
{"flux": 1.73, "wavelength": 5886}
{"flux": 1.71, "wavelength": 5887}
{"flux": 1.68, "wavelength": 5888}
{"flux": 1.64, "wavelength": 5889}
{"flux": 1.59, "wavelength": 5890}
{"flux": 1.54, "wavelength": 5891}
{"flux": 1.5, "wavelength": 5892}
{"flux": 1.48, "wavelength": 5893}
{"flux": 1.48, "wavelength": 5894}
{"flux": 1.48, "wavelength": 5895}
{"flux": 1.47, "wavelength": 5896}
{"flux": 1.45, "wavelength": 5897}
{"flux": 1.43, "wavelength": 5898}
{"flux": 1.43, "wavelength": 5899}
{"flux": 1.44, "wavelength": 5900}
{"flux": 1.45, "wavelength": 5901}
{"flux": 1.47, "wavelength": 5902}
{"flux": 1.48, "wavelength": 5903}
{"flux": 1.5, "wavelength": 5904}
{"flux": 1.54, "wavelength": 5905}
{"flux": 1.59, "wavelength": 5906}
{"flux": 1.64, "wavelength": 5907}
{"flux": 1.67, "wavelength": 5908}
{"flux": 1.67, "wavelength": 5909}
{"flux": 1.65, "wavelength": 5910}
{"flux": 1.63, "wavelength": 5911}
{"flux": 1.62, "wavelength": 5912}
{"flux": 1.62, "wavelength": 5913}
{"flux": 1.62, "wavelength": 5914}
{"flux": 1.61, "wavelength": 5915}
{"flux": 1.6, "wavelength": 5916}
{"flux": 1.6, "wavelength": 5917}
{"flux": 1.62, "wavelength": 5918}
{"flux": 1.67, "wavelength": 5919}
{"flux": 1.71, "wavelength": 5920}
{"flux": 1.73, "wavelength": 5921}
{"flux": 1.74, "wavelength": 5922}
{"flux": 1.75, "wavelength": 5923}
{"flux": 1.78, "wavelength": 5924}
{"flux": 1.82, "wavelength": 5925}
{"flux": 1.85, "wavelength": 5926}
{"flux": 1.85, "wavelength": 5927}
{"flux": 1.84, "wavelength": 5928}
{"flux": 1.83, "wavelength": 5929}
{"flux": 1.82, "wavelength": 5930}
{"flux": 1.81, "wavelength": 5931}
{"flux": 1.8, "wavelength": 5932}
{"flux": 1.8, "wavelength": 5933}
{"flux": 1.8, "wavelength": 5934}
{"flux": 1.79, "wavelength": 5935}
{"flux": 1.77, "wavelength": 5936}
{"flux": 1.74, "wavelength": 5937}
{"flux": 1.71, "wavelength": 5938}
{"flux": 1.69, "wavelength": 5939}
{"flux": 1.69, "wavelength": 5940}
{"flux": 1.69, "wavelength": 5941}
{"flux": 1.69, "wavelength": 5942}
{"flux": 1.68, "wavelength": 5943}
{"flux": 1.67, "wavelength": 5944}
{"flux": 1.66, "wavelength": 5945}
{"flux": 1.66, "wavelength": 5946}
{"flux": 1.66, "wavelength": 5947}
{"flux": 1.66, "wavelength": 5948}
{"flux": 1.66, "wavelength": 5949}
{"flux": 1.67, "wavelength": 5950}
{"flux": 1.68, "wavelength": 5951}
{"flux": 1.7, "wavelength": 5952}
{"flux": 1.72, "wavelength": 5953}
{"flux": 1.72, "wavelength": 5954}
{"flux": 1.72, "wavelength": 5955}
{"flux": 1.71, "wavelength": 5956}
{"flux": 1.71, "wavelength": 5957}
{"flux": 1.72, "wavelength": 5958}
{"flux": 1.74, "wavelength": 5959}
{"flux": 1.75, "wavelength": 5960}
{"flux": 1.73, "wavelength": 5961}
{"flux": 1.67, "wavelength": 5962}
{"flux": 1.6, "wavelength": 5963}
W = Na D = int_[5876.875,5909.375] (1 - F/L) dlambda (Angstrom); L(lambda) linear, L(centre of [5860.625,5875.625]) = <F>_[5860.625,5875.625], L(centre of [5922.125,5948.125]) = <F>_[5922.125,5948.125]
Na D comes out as 2.9 Angstrom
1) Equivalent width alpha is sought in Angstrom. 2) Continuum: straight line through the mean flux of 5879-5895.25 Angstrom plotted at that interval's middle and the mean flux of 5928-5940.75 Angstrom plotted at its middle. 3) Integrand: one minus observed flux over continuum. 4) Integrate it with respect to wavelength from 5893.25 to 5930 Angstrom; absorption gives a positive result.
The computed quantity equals 1.9 Angstrom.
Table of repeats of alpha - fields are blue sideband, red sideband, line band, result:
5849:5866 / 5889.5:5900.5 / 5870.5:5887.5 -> -1.68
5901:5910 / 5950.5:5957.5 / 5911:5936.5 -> -1.80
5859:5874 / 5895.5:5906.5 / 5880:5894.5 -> -0.55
